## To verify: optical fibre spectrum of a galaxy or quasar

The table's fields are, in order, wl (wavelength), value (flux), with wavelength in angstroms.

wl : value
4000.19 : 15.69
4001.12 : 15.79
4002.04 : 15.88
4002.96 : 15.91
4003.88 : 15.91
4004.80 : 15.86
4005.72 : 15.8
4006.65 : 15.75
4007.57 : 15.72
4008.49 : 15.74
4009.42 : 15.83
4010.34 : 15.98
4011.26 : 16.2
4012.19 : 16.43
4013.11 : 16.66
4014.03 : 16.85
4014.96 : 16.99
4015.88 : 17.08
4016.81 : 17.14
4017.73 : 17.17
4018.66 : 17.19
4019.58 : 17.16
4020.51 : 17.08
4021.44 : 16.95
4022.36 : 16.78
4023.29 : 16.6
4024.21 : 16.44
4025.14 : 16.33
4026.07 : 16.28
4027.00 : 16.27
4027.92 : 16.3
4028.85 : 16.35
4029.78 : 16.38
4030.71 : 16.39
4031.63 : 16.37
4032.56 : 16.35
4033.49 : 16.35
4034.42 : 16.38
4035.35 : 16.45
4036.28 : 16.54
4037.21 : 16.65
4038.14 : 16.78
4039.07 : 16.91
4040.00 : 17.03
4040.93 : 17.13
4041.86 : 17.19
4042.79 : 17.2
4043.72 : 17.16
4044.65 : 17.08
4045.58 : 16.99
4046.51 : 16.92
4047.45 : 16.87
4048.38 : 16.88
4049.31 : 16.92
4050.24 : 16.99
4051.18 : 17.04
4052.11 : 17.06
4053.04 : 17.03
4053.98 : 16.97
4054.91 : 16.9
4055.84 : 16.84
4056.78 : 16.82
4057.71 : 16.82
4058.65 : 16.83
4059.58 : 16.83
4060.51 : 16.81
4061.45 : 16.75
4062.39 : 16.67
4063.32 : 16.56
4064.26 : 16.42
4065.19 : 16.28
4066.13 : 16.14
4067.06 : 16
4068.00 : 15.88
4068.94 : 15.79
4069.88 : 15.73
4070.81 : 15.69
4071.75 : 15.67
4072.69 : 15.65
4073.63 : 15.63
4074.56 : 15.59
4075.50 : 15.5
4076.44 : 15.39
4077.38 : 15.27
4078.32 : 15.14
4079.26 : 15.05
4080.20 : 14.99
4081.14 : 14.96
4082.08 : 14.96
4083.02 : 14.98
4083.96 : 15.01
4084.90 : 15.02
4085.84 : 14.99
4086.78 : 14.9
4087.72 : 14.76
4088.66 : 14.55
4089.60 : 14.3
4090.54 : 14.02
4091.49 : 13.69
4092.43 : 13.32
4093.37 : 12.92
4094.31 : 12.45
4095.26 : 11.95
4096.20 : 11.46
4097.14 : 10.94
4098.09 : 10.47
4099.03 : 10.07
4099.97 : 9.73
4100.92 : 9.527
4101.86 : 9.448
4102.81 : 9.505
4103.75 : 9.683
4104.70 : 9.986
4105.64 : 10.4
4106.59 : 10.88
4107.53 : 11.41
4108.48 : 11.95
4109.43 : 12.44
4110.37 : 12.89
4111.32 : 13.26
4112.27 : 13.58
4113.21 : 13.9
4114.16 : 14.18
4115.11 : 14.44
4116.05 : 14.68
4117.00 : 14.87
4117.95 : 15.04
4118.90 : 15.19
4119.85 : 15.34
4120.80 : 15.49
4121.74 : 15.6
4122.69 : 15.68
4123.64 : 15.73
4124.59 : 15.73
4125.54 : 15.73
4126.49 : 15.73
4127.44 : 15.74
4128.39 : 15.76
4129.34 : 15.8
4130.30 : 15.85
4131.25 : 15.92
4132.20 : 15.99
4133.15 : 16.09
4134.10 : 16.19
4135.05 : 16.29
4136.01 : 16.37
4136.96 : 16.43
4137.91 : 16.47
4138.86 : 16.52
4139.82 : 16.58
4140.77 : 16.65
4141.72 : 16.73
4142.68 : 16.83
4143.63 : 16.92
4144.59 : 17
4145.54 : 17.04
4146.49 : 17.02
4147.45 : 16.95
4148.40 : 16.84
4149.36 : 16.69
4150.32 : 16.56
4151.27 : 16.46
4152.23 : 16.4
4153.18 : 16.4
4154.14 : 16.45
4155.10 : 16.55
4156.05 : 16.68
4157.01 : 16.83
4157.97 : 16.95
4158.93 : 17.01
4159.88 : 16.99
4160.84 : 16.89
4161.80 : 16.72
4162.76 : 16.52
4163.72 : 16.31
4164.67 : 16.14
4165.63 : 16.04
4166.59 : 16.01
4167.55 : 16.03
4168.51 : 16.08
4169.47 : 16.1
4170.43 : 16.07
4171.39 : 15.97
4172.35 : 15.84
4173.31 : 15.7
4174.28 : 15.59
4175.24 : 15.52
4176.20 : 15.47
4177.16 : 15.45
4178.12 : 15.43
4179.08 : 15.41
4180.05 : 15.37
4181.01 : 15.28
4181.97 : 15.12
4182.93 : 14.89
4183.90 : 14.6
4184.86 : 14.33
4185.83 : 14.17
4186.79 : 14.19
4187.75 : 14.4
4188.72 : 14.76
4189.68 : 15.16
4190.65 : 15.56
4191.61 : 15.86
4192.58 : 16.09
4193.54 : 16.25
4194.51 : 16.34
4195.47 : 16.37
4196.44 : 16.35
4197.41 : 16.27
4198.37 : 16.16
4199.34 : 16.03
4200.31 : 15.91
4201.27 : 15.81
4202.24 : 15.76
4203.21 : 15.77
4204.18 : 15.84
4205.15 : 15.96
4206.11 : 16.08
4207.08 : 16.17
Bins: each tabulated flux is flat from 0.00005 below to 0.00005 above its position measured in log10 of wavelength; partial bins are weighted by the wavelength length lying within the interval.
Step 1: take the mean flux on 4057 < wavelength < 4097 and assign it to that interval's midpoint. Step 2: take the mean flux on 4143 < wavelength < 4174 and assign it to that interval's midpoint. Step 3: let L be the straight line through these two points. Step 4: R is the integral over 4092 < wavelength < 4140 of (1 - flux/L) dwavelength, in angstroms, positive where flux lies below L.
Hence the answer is 6.31 angstroms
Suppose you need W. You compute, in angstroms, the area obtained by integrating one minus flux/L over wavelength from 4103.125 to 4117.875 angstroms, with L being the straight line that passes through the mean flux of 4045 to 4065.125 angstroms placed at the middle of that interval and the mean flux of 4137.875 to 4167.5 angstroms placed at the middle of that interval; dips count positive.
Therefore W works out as 3.64 angstroms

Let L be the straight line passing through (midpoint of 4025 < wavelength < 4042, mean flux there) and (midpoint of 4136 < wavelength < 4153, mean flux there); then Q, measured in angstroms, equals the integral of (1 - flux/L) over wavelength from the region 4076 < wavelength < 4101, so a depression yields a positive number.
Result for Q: 4.6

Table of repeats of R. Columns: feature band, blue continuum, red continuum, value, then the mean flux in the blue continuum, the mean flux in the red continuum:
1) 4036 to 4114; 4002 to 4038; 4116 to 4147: 7.1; 16.4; 16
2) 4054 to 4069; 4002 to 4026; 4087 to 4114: -2.8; 16.4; 12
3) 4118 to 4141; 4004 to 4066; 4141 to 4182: 0.6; 16.7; 16.3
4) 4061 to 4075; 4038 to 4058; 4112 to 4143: 0.5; 17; 15.7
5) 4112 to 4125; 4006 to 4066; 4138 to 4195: 1.0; 16.7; 16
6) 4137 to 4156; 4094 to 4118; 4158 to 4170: -2.1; 11.8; 16.4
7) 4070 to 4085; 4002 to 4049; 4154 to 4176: 1.1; 16.6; 16.3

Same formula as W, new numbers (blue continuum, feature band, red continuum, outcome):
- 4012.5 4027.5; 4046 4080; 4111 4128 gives -0.6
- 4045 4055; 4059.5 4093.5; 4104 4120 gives -0.1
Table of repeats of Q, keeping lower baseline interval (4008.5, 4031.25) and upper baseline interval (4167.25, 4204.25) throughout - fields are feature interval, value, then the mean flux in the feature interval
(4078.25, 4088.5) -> 0.8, 15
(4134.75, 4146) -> -0.6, 16.7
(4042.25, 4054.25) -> -0.4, 17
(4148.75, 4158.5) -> -0.5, 16.6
